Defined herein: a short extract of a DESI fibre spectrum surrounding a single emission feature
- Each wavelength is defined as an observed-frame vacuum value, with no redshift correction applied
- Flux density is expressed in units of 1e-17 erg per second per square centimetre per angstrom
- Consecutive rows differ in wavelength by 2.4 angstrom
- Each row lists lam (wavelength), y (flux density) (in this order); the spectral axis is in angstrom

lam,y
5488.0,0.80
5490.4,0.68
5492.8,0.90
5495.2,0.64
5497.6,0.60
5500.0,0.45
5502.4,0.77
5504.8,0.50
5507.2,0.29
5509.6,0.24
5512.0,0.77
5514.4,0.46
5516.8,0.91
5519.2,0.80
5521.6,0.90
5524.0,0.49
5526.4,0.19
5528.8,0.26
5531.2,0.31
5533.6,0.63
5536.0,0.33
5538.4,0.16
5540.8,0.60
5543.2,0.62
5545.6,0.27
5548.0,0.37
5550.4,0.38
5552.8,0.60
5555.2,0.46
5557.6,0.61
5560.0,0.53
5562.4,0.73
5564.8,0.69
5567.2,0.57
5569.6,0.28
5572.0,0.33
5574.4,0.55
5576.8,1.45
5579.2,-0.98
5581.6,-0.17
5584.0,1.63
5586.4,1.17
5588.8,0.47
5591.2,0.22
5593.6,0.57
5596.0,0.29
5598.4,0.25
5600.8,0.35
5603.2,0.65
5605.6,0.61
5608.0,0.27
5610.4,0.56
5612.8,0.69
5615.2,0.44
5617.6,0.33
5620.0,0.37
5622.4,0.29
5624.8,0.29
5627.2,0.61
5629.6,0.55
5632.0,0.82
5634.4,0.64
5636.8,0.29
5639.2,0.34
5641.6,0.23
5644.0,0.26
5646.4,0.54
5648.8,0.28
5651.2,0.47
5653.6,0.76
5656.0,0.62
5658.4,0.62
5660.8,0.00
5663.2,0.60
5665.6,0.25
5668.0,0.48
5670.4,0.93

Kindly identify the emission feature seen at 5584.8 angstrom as Hbeta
